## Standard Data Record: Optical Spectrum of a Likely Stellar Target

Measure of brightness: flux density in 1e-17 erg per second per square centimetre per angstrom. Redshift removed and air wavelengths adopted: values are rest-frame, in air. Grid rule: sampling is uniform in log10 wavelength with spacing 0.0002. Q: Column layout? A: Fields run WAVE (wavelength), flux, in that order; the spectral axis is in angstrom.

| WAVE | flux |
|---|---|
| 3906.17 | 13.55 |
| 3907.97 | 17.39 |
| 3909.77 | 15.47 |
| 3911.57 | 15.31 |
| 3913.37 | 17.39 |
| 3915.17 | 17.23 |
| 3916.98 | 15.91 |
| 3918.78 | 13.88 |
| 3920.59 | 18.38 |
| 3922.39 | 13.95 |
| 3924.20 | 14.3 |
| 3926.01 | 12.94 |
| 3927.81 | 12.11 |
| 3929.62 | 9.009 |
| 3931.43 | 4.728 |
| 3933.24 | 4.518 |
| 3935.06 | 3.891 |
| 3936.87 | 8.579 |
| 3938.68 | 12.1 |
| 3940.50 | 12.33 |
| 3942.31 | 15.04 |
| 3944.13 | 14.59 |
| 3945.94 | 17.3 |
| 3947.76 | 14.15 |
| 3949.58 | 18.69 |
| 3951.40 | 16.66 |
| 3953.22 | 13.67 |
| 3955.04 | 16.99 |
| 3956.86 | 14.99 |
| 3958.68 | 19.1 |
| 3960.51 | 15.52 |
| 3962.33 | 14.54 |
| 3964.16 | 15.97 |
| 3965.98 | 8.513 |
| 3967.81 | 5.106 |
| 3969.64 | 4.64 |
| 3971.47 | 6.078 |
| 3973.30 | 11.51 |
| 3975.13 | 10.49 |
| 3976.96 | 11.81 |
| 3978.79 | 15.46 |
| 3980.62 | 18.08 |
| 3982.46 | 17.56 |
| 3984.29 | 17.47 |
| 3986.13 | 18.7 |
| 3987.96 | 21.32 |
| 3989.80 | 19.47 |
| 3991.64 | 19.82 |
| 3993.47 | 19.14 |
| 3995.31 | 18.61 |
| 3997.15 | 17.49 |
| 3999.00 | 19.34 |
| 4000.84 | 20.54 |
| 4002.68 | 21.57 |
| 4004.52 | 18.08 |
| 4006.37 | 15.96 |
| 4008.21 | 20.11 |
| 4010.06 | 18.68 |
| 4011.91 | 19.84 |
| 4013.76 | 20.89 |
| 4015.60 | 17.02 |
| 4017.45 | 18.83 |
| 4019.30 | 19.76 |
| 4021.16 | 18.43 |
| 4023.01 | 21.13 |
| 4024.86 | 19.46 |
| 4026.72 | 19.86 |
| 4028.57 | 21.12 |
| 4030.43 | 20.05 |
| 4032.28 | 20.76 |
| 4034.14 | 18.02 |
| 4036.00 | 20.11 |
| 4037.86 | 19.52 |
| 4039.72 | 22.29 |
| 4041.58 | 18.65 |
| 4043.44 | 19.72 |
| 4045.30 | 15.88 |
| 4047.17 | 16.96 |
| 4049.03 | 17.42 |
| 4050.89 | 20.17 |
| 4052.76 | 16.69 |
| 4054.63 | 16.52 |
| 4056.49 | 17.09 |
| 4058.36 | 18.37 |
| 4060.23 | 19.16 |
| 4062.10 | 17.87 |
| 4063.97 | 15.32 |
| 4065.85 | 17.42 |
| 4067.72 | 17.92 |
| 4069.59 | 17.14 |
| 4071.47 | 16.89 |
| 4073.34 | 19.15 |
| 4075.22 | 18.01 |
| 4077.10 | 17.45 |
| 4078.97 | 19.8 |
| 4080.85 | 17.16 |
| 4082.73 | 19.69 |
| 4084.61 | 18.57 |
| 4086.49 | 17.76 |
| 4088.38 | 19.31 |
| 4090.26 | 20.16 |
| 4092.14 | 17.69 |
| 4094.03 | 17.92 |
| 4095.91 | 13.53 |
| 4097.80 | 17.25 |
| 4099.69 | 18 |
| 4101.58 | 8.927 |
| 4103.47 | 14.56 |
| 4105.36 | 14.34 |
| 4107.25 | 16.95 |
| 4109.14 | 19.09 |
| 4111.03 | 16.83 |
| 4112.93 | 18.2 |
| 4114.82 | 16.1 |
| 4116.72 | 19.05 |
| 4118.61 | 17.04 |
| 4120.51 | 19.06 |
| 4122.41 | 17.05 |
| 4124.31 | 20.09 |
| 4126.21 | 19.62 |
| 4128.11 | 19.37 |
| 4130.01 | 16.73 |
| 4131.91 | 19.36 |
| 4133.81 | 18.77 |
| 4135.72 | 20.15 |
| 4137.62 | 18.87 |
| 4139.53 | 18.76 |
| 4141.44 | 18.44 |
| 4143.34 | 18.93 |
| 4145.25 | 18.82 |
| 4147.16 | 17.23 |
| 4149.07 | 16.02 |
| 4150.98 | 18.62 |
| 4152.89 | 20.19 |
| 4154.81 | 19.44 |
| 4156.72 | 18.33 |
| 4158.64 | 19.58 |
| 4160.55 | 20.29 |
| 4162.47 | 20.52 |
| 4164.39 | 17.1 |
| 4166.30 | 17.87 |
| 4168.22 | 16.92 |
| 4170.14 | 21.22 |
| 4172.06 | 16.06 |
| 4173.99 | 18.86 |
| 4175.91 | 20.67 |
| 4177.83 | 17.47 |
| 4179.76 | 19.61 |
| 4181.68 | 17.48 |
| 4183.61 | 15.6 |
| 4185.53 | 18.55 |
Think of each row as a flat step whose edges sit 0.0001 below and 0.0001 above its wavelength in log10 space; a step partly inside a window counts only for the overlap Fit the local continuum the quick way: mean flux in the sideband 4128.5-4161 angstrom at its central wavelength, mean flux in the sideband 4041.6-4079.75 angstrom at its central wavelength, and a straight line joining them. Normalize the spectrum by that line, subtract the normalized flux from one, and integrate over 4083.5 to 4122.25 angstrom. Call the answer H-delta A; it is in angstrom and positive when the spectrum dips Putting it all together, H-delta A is 2.6 angstrom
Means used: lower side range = 17.8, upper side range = 18.7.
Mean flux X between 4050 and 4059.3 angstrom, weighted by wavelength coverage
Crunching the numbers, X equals 17.8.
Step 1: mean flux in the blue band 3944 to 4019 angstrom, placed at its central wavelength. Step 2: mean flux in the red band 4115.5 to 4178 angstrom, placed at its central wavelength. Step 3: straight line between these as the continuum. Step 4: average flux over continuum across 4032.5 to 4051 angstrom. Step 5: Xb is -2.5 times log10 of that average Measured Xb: -0.11 mag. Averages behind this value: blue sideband 16.3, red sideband 18.7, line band 18.9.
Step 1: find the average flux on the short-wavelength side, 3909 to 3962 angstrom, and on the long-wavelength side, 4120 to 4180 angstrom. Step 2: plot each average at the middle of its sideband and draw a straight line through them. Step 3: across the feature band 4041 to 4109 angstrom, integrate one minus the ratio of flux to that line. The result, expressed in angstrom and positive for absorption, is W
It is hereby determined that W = -1.7 angstrom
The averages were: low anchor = 13.8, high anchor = 18.7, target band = 17.4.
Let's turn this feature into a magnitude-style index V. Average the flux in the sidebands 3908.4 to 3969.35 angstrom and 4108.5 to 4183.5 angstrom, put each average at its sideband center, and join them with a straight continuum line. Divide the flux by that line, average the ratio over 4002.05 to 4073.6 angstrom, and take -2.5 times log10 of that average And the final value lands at -0.18 mag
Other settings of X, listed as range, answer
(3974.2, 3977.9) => 11.2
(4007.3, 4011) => 19.4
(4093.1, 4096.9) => 15.7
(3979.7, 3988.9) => 18.6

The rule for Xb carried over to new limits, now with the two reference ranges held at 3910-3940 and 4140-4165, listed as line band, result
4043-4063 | -0.12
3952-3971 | 0.03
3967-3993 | -0.03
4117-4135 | -0.04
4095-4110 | 0.13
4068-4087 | -0.10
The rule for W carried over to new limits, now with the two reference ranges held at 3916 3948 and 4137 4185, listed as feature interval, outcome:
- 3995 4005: -3.9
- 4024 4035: -3.8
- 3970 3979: 2.0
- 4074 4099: -2.5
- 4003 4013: -3.2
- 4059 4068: -1.0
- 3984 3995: -4.6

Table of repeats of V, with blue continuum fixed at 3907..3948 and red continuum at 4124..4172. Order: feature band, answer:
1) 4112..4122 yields 0.01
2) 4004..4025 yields -0.24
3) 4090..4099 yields 0.02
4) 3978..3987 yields -0.20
